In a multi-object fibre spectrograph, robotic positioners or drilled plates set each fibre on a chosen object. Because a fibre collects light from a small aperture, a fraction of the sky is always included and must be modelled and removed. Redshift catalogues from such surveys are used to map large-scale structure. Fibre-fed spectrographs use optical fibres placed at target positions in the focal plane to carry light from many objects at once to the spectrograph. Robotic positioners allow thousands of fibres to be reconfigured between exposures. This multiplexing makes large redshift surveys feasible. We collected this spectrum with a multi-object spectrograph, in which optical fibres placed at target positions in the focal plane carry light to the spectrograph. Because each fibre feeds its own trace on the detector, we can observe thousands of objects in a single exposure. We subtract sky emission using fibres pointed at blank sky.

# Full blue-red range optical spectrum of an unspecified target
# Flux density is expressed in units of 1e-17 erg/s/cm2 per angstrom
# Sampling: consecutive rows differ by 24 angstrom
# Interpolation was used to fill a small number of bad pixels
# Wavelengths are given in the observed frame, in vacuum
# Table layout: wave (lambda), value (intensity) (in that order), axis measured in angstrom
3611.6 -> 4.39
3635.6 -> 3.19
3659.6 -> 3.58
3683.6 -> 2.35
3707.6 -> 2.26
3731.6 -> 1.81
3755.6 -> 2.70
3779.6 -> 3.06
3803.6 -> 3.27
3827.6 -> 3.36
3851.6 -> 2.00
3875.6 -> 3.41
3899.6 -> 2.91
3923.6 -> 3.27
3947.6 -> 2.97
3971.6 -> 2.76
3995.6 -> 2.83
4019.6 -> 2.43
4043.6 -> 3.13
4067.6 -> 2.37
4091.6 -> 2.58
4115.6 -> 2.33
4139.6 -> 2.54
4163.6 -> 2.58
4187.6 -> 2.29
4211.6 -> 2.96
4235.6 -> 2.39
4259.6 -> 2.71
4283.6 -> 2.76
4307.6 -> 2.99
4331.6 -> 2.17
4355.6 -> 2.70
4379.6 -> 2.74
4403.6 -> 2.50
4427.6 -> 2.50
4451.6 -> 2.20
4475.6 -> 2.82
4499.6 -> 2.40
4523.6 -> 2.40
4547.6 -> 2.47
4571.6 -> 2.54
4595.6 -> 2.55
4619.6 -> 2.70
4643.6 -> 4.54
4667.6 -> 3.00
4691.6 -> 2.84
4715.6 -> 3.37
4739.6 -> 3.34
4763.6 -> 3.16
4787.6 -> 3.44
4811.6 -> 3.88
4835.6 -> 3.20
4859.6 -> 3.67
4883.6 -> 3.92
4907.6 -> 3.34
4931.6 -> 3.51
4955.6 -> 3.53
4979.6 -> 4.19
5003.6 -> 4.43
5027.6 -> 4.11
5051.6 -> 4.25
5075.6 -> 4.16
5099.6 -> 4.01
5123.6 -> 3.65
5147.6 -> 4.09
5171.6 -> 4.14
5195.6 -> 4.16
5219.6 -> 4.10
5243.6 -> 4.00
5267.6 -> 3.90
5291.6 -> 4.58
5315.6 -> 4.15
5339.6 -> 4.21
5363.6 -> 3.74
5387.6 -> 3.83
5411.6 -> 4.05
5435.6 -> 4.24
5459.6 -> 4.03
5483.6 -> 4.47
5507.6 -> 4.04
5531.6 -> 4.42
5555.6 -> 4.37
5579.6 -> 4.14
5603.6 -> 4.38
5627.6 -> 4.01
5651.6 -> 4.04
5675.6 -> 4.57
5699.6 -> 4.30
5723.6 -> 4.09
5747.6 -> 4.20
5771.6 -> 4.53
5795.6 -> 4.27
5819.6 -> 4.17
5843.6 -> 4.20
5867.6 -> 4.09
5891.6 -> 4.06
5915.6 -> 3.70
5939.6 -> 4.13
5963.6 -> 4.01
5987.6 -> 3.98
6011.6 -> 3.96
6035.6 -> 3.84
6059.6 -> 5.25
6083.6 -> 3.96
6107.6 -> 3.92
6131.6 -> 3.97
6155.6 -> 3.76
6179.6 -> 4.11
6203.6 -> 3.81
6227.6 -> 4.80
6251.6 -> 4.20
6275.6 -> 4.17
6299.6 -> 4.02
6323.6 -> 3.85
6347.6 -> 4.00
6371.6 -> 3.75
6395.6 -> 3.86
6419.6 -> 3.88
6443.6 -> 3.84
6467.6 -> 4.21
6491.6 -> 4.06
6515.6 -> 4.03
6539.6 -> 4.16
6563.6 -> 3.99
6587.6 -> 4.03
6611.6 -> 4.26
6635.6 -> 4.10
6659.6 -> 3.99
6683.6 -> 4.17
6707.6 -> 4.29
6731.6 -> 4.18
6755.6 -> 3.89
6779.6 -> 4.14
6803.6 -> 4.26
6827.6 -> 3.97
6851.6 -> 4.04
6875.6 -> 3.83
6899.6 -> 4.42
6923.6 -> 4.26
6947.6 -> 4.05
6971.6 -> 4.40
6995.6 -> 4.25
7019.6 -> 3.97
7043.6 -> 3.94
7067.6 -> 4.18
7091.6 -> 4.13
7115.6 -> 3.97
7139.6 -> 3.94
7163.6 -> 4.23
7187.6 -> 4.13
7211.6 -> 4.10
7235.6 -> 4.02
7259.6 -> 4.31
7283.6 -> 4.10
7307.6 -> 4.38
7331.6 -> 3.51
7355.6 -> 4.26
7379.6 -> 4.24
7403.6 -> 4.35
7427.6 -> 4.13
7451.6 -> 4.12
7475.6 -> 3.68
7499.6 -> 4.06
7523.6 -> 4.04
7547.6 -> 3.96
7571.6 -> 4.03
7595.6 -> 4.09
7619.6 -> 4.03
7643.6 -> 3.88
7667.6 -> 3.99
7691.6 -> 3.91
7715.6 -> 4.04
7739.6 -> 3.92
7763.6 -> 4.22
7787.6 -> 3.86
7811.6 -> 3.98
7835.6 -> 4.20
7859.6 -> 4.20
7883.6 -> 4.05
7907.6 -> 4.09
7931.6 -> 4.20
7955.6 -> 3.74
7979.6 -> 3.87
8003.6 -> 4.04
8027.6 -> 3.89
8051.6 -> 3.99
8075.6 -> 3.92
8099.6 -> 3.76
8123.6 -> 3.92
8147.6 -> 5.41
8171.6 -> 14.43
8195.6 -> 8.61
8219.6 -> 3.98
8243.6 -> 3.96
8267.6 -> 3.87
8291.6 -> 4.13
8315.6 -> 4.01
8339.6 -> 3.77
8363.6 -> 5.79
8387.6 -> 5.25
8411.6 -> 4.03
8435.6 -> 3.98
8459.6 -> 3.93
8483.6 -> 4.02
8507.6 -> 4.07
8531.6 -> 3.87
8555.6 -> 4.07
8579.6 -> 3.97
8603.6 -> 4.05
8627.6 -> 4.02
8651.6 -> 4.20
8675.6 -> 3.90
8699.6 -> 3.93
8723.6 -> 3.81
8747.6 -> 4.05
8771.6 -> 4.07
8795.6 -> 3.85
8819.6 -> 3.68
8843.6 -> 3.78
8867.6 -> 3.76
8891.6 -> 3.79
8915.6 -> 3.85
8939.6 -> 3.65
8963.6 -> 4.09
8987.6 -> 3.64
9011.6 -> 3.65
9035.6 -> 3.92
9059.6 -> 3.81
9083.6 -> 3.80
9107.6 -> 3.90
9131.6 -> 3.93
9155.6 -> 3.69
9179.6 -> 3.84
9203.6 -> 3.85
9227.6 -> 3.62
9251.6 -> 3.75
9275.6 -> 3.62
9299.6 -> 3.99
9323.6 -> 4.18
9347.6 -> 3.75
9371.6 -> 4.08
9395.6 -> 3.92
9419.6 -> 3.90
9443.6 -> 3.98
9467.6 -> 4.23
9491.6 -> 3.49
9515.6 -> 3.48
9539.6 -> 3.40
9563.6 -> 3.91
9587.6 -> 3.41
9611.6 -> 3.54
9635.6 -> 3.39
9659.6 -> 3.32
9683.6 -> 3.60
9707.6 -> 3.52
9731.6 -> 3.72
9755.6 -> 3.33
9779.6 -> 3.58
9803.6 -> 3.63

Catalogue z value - 0.245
